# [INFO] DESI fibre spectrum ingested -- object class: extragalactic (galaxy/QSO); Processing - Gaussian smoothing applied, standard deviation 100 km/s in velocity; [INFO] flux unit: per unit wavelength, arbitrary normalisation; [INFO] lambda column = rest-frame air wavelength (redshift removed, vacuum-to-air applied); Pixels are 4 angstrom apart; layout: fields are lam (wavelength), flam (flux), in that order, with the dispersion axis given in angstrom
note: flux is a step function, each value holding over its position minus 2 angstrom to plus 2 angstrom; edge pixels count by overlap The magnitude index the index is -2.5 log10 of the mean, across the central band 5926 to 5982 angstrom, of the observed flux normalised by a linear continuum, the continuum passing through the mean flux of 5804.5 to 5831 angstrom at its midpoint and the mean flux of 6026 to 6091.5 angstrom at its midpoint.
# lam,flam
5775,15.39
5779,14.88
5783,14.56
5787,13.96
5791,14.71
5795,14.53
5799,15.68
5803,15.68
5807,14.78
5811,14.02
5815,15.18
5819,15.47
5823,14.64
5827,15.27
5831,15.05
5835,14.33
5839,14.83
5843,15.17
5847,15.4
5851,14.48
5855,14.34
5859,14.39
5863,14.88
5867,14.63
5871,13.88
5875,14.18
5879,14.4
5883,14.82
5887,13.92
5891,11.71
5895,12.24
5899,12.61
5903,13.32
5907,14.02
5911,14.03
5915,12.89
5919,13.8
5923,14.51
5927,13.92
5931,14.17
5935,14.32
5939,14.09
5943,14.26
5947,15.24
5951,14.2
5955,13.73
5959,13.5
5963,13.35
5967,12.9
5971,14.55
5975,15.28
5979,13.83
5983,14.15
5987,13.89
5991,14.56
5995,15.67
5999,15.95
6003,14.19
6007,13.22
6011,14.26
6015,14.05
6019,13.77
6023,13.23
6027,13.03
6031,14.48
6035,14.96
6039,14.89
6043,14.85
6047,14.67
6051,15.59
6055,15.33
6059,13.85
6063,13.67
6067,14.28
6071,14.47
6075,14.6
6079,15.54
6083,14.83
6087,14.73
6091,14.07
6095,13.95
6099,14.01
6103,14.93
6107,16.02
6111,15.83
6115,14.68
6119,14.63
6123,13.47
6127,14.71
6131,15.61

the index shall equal 0.05 mag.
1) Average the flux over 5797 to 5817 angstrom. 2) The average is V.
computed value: 15.1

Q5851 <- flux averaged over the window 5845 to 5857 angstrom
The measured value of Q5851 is 14.7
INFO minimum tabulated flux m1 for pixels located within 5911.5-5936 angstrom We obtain 12.89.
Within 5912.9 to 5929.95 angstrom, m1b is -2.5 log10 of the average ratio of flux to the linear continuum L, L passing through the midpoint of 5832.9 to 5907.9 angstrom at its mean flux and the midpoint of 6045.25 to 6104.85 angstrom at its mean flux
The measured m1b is 0.03 mag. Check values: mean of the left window 14.1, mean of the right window 14.6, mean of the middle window 13.8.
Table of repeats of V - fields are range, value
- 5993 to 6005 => 15.3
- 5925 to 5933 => 14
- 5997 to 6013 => 14.4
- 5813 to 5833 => 15.1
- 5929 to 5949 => 14.4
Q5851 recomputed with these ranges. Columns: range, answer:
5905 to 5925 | 13.8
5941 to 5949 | 14.8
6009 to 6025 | 13.8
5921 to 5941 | 14.2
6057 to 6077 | 14.2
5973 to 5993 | 14.3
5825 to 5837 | 14.9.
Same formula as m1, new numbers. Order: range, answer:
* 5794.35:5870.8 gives 14.02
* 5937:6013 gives 12.9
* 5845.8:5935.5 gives 11.71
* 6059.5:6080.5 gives 13.67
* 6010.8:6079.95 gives 13.03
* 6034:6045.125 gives 14.85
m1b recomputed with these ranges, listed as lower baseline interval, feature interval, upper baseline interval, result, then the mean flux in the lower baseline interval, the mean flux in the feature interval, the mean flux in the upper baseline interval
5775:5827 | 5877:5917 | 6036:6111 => 0.110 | 14.9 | 13.4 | 14.7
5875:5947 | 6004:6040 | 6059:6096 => 0.019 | 13.8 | 14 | 14.4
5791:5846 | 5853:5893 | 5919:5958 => 0.039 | 15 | 14.1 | 14.2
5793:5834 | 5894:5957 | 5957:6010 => 0.049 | 15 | 13.9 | 14.2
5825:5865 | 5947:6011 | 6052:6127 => 0.036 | 14.8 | 14.2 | 14.6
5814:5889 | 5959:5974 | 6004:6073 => 0.057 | 14.7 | 13.7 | 14.3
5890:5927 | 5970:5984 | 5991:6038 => -0.040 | 13.3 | 14.5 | 14.3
